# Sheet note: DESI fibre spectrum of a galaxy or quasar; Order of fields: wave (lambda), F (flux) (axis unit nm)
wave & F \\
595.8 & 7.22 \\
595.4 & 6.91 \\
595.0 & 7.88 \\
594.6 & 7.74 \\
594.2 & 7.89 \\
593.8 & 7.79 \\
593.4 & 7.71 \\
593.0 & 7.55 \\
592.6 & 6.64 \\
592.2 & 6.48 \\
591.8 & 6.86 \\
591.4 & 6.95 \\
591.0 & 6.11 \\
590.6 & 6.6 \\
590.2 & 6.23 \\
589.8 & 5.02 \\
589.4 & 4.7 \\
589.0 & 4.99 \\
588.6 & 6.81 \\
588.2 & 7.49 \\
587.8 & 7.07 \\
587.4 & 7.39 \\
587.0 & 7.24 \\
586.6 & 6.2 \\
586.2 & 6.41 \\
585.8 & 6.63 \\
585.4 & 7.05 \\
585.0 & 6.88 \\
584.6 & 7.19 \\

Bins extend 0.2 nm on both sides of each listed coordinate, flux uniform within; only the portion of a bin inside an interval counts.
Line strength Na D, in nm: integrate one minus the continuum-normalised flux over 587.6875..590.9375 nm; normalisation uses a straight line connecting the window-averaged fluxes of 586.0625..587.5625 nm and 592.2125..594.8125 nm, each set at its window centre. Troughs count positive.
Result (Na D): 0.45 nm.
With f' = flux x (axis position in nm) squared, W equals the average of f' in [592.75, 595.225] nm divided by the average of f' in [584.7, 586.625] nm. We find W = 1.19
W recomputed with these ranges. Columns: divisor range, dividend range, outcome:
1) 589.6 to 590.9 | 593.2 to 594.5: 1.32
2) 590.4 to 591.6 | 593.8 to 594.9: 1.21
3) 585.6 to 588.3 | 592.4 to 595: 1.12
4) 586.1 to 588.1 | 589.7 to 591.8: 0.92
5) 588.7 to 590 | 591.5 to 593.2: 1.38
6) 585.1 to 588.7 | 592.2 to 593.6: 1.06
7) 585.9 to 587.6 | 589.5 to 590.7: 0.86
